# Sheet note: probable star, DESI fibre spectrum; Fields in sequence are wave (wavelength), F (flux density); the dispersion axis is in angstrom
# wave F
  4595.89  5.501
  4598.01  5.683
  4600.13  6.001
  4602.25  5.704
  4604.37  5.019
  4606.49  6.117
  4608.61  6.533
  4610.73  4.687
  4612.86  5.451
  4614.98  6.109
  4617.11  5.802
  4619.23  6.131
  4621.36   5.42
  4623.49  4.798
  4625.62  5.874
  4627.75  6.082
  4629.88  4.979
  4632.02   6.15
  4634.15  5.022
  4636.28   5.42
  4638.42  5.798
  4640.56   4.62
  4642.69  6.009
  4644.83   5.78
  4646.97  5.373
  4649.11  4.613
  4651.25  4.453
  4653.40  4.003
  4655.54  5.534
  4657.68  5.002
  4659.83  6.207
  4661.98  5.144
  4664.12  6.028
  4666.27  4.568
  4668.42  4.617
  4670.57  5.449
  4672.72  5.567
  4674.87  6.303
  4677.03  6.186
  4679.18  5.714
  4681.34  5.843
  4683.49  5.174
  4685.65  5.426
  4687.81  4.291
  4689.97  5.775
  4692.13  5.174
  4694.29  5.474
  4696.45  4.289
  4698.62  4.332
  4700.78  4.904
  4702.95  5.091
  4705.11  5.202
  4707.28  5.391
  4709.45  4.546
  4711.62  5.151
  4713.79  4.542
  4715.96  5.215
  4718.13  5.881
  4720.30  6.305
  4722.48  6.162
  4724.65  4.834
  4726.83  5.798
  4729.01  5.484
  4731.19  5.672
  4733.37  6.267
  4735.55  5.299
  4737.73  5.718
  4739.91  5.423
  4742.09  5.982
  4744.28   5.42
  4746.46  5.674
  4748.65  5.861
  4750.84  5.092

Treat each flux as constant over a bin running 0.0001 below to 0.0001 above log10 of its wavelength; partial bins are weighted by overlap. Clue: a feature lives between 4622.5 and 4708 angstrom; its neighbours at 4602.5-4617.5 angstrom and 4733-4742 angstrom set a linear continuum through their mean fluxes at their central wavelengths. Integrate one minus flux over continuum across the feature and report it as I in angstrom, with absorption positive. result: 5.70 angstrom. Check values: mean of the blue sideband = 5.67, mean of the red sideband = 5.67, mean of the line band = 5.29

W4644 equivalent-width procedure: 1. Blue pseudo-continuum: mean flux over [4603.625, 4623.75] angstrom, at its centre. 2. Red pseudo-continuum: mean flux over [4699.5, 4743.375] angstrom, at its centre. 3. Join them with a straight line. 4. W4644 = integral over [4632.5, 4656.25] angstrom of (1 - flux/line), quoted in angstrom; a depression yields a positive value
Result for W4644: 1.8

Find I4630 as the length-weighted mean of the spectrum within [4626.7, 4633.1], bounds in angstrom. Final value 5.73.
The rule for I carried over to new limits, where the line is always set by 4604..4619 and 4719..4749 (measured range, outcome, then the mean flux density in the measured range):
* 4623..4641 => 0.8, 5.46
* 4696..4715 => 2.9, 4.85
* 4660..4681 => 0.6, 5.55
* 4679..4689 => 0.8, 5.25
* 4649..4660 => 1.6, 4.9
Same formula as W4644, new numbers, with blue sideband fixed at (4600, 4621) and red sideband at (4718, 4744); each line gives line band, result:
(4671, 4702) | 2.2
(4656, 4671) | 1.1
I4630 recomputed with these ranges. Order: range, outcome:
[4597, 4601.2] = 5.84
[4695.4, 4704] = 4.65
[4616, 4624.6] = 5.54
